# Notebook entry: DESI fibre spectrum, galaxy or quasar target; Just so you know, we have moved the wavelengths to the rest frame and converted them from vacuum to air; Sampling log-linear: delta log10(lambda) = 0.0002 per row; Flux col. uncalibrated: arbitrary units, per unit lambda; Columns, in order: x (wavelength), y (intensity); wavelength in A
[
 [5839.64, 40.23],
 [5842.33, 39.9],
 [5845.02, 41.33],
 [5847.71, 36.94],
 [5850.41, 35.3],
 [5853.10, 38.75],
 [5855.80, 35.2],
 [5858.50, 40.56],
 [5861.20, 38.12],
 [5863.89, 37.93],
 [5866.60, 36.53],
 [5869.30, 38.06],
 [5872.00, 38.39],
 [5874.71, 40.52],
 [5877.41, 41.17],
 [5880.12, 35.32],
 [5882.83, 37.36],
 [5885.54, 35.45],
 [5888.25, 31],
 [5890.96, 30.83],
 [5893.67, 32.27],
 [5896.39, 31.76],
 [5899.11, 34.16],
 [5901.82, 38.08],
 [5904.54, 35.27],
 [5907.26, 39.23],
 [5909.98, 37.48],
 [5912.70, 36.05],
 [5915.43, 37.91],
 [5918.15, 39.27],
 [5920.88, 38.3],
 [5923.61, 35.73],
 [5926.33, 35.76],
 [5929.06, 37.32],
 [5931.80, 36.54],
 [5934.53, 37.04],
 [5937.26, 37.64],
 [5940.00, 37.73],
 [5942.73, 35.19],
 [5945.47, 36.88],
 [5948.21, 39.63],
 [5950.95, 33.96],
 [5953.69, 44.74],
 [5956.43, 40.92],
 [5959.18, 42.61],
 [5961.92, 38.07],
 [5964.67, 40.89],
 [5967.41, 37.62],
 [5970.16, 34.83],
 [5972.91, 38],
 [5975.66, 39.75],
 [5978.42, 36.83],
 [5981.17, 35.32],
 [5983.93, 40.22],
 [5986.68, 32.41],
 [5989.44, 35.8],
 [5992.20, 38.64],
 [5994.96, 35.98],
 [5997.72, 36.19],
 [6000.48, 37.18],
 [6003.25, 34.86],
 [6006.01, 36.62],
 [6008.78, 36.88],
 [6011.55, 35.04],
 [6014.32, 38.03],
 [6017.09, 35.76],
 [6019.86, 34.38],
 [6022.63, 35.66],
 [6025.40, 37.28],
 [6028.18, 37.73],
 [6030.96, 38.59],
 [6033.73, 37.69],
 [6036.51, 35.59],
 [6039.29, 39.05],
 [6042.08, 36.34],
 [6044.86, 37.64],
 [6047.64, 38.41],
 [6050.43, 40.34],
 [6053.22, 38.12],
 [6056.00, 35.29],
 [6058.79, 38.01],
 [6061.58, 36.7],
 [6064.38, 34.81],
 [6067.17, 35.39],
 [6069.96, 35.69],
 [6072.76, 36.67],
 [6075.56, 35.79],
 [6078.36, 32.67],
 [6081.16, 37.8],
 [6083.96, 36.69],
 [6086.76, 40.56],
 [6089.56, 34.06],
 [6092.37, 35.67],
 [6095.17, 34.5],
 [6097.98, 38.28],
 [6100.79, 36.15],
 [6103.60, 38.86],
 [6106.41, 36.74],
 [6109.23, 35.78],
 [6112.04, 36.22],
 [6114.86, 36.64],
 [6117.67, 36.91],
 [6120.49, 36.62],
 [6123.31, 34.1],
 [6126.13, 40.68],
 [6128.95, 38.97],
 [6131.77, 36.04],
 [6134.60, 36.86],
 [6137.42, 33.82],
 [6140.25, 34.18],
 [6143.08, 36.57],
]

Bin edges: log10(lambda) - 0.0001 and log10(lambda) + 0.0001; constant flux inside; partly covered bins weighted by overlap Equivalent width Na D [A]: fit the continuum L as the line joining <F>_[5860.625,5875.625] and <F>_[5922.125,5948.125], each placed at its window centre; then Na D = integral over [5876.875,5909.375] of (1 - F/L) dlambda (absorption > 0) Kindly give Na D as 2.3 A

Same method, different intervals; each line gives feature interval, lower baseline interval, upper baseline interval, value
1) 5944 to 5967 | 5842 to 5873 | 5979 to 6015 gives -1.7 A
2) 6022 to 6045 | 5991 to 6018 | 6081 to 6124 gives -0.5 A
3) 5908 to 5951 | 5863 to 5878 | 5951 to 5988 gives 1.6 A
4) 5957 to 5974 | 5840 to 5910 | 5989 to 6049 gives -0.9 A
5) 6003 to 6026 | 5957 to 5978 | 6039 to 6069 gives 1.1 A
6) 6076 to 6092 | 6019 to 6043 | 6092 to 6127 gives 0.2 A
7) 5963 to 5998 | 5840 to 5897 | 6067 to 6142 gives -0.5 A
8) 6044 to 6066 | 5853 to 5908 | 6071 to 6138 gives -0.5 A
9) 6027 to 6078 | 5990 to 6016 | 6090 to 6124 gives -0.8 A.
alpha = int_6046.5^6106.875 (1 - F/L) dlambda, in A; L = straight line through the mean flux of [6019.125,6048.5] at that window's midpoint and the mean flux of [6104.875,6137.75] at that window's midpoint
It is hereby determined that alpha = 0.4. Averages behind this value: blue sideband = 37.2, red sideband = 36.7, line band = 36.7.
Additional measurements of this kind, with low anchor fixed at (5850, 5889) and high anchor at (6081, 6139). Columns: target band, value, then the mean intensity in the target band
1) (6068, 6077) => 0.2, 36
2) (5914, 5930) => 0.0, 37.4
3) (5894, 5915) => 0.8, 35.9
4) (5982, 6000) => 0.3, 36.5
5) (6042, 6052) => -0.4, 38.4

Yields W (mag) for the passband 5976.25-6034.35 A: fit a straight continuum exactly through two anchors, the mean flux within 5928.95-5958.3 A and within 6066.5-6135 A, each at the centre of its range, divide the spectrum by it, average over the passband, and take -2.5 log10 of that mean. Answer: 0.03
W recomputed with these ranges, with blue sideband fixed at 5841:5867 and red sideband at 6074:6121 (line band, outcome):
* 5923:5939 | 0.02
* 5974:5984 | -0.01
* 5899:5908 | 0.03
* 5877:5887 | 0.03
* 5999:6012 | 0.03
